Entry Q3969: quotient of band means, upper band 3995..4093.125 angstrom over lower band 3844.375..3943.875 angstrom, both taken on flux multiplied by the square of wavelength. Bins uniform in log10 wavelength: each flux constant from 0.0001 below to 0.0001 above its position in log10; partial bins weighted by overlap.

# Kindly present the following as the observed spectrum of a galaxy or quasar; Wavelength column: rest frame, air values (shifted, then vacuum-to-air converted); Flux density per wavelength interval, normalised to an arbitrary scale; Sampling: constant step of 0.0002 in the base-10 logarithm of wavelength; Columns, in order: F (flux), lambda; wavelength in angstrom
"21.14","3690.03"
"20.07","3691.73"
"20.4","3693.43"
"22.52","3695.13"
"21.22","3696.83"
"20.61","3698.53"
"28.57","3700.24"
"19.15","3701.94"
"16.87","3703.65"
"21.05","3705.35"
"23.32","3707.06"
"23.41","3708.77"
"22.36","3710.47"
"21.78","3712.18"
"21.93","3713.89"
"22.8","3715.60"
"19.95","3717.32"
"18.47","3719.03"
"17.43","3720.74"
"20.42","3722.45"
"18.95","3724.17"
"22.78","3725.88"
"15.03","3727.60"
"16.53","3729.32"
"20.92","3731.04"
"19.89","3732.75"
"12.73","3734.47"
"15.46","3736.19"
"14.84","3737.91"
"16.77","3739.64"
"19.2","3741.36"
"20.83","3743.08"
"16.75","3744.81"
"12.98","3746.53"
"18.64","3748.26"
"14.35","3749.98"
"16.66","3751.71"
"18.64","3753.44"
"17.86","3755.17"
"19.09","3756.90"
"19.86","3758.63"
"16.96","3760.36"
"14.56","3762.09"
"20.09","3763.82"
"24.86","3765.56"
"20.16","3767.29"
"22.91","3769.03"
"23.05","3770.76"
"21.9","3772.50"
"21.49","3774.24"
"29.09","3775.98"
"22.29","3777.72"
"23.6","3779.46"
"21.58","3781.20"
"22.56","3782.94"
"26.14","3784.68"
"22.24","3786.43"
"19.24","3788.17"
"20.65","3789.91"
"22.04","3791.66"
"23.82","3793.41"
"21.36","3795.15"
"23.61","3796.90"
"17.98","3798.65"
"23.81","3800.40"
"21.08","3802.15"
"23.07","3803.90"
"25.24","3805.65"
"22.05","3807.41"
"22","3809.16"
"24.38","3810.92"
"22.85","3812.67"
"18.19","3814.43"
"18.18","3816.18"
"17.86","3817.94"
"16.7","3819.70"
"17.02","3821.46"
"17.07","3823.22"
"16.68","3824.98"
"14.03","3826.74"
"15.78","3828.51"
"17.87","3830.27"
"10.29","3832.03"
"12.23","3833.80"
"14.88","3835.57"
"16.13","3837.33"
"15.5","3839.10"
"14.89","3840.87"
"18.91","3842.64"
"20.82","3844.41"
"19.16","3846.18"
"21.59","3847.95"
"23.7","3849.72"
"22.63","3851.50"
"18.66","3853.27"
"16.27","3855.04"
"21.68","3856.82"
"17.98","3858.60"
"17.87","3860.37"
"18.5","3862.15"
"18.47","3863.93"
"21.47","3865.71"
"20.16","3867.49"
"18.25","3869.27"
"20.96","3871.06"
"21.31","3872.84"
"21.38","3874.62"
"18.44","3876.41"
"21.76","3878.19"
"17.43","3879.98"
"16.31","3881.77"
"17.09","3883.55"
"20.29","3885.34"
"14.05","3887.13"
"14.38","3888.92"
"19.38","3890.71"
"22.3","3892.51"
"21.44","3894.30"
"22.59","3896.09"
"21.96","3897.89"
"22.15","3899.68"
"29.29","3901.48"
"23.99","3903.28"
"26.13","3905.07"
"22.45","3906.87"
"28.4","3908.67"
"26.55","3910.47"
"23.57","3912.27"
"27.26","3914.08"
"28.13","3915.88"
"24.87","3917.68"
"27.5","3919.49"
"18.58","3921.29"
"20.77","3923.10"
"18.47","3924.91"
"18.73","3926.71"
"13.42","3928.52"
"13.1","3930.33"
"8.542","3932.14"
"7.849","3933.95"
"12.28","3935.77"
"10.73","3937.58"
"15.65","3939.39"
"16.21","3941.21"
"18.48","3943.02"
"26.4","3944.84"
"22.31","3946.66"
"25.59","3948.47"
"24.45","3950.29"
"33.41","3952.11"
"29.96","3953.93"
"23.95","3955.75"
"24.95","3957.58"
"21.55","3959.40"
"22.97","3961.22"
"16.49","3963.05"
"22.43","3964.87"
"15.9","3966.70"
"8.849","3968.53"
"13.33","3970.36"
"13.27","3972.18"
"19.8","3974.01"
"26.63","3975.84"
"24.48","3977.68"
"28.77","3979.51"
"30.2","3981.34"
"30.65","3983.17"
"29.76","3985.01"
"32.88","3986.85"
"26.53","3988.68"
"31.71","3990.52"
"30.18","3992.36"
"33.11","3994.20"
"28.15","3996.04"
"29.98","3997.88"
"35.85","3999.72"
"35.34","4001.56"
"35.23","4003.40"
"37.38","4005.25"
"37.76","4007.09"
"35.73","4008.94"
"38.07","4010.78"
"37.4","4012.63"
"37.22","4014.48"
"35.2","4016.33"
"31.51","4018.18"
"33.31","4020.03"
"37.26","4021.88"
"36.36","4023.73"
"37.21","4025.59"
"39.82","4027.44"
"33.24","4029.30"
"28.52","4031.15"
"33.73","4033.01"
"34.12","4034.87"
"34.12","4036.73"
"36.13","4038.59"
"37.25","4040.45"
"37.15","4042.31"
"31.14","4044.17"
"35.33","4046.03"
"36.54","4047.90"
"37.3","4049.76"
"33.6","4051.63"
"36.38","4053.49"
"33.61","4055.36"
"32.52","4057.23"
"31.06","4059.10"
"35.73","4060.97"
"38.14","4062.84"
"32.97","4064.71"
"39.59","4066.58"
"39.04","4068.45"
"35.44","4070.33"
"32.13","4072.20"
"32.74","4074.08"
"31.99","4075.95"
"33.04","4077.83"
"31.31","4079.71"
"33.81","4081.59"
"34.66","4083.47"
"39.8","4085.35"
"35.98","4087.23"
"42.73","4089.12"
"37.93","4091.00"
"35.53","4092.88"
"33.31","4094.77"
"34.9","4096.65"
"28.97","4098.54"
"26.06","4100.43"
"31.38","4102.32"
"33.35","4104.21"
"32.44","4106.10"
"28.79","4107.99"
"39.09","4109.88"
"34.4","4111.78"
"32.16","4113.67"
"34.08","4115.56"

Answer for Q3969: 1.9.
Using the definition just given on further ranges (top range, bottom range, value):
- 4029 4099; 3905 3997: 1.64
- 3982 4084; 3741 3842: 1.99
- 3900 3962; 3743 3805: 1.13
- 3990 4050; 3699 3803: 1.97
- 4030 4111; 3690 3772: 2.10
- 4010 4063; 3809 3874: 2.11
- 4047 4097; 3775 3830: 1.93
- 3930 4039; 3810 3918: 1.47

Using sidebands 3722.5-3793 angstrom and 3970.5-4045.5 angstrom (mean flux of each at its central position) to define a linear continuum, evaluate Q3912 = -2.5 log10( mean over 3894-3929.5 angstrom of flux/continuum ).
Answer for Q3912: 0.18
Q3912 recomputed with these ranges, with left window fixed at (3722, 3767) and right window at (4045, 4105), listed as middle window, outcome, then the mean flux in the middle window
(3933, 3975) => 0.42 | 19.4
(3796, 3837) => 0.14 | 18.8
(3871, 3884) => 0.26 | 19.3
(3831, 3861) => 0.28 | 17.8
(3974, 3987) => 0.06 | 28.2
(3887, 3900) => 0.26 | 20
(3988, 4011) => -0.09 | 33.4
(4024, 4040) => -0.08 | 34.7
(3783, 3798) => -0.11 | 22.3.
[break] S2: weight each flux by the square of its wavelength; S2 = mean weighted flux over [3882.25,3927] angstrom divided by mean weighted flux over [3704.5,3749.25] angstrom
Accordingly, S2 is 1.29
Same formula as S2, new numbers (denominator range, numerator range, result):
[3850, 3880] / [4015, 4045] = 1.92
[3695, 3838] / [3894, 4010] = 1.34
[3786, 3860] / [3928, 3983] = 1.11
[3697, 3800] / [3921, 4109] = 1.68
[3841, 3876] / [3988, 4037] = 1.87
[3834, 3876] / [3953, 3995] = 1.35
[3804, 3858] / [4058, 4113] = 2.11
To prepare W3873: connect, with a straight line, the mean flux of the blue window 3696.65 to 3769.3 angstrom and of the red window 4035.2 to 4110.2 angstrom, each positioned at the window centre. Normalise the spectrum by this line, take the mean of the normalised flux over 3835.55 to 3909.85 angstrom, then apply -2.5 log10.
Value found 0.26 mag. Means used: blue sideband 19.2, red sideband 34.5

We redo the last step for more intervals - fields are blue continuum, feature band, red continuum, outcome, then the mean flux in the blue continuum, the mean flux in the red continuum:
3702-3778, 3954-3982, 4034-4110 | 0.37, 19.4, 34.5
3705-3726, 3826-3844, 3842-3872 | 0.30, 21.1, 19.8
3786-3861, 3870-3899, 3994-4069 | 0.22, 19.2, 35.1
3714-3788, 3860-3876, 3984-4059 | 0.29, 19.6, 34.3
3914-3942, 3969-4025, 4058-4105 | -0.22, 17.3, 34.5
